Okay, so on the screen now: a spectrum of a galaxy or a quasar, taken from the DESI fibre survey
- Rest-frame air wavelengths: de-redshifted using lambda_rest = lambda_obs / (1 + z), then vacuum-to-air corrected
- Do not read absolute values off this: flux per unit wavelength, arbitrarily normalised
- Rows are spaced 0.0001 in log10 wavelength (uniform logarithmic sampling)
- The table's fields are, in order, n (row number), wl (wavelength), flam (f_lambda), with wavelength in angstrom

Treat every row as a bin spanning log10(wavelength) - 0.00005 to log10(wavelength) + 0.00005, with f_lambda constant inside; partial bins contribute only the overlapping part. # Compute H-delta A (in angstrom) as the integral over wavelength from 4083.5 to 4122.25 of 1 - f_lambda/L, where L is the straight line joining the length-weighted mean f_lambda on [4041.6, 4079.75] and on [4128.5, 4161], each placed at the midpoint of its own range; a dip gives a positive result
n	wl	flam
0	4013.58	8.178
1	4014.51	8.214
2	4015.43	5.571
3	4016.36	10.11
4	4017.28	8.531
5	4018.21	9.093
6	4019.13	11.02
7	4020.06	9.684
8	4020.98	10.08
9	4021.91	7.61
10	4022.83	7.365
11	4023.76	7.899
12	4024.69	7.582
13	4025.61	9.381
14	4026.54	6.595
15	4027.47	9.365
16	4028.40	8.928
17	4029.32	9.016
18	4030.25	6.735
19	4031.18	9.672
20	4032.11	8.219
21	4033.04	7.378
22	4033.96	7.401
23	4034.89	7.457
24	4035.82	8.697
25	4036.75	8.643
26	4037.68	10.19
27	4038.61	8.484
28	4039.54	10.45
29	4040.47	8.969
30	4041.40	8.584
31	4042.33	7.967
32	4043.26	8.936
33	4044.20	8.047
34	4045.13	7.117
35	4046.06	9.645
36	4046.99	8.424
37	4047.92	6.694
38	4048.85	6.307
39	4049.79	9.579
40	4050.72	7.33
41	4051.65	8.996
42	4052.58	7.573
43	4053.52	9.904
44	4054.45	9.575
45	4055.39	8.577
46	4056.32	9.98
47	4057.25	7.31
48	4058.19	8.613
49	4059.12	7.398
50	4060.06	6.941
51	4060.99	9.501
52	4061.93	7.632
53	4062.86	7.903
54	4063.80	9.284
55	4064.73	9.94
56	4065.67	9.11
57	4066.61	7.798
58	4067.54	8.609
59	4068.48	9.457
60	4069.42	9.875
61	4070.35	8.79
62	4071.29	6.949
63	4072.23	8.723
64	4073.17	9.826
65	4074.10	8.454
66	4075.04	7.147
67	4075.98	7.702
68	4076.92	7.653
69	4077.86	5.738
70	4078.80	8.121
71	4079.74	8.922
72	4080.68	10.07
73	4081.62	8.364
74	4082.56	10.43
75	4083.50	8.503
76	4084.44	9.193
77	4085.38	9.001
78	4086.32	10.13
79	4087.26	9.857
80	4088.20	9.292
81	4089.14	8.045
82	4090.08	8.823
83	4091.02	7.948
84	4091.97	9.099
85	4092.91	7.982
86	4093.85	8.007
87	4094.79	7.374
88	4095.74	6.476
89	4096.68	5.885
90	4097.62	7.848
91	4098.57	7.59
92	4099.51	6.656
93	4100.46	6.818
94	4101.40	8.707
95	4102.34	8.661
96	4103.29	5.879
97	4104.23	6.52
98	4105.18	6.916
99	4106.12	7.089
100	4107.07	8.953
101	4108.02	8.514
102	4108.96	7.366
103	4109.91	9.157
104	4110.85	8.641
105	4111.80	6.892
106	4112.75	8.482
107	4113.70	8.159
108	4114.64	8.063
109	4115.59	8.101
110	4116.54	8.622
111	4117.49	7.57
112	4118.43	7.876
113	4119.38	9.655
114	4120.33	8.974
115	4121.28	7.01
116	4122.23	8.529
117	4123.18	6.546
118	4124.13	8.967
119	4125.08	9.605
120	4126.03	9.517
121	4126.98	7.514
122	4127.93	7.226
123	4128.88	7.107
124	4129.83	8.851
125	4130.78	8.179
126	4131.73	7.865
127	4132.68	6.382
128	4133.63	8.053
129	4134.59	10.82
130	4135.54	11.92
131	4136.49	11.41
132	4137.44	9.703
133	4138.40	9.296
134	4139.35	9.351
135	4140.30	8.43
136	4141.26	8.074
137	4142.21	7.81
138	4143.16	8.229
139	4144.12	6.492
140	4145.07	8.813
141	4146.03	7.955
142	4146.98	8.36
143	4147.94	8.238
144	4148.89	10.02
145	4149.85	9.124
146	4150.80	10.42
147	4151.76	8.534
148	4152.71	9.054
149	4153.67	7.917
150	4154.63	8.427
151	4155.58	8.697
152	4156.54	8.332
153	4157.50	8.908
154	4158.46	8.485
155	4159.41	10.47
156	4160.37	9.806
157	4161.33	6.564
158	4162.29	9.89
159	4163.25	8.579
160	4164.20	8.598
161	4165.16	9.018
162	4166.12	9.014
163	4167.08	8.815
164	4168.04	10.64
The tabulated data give 2.3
